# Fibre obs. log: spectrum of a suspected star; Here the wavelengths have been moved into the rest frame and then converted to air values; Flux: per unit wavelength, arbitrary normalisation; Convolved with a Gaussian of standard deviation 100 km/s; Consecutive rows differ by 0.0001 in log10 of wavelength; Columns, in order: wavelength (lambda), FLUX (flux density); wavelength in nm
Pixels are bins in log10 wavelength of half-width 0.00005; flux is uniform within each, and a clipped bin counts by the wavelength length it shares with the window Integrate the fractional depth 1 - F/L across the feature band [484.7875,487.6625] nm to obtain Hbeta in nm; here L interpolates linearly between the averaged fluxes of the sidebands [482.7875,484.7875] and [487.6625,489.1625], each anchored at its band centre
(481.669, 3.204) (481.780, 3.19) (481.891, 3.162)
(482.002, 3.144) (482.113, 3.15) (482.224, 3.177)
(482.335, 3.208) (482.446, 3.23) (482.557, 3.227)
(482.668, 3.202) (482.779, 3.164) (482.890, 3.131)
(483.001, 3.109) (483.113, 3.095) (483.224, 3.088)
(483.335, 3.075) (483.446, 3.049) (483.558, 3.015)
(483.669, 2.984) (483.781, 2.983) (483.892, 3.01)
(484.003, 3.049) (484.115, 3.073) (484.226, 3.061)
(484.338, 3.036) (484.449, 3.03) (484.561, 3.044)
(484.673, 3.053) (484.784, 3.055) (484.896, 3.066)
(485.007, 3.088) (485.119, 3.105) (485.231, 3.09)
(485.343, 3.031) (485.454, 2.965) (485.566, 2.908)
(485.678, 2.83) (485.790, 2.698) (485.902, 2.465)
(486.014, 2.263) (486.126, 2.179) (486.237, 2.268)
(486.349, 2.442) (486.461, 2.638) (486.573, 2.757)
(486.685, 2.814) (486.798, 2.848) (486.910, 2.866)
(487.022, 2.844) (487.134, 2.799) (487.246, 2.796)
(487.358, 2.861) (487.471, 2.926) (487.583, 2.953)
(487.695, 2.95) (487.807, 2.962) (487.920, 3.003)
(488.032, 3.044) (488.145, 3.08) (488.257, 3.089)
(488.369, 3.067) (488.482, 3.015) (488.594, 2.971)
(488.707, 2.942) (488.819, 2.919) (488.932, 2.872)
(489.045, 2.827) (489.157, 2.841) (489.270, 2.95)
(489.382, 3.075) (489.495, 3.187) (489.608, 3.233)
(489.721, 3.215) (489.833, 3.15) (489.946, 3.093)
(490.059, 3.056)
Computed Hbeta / 0.22 nm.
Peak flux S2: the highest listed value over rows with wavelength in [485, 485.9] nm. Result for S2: 3.105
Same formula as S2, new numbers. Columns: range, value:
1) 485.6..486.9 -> 2.848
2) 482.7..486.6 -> 3.164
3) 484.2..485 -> 3.066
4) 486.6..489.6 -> 3.187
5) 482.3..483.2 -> 3.23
